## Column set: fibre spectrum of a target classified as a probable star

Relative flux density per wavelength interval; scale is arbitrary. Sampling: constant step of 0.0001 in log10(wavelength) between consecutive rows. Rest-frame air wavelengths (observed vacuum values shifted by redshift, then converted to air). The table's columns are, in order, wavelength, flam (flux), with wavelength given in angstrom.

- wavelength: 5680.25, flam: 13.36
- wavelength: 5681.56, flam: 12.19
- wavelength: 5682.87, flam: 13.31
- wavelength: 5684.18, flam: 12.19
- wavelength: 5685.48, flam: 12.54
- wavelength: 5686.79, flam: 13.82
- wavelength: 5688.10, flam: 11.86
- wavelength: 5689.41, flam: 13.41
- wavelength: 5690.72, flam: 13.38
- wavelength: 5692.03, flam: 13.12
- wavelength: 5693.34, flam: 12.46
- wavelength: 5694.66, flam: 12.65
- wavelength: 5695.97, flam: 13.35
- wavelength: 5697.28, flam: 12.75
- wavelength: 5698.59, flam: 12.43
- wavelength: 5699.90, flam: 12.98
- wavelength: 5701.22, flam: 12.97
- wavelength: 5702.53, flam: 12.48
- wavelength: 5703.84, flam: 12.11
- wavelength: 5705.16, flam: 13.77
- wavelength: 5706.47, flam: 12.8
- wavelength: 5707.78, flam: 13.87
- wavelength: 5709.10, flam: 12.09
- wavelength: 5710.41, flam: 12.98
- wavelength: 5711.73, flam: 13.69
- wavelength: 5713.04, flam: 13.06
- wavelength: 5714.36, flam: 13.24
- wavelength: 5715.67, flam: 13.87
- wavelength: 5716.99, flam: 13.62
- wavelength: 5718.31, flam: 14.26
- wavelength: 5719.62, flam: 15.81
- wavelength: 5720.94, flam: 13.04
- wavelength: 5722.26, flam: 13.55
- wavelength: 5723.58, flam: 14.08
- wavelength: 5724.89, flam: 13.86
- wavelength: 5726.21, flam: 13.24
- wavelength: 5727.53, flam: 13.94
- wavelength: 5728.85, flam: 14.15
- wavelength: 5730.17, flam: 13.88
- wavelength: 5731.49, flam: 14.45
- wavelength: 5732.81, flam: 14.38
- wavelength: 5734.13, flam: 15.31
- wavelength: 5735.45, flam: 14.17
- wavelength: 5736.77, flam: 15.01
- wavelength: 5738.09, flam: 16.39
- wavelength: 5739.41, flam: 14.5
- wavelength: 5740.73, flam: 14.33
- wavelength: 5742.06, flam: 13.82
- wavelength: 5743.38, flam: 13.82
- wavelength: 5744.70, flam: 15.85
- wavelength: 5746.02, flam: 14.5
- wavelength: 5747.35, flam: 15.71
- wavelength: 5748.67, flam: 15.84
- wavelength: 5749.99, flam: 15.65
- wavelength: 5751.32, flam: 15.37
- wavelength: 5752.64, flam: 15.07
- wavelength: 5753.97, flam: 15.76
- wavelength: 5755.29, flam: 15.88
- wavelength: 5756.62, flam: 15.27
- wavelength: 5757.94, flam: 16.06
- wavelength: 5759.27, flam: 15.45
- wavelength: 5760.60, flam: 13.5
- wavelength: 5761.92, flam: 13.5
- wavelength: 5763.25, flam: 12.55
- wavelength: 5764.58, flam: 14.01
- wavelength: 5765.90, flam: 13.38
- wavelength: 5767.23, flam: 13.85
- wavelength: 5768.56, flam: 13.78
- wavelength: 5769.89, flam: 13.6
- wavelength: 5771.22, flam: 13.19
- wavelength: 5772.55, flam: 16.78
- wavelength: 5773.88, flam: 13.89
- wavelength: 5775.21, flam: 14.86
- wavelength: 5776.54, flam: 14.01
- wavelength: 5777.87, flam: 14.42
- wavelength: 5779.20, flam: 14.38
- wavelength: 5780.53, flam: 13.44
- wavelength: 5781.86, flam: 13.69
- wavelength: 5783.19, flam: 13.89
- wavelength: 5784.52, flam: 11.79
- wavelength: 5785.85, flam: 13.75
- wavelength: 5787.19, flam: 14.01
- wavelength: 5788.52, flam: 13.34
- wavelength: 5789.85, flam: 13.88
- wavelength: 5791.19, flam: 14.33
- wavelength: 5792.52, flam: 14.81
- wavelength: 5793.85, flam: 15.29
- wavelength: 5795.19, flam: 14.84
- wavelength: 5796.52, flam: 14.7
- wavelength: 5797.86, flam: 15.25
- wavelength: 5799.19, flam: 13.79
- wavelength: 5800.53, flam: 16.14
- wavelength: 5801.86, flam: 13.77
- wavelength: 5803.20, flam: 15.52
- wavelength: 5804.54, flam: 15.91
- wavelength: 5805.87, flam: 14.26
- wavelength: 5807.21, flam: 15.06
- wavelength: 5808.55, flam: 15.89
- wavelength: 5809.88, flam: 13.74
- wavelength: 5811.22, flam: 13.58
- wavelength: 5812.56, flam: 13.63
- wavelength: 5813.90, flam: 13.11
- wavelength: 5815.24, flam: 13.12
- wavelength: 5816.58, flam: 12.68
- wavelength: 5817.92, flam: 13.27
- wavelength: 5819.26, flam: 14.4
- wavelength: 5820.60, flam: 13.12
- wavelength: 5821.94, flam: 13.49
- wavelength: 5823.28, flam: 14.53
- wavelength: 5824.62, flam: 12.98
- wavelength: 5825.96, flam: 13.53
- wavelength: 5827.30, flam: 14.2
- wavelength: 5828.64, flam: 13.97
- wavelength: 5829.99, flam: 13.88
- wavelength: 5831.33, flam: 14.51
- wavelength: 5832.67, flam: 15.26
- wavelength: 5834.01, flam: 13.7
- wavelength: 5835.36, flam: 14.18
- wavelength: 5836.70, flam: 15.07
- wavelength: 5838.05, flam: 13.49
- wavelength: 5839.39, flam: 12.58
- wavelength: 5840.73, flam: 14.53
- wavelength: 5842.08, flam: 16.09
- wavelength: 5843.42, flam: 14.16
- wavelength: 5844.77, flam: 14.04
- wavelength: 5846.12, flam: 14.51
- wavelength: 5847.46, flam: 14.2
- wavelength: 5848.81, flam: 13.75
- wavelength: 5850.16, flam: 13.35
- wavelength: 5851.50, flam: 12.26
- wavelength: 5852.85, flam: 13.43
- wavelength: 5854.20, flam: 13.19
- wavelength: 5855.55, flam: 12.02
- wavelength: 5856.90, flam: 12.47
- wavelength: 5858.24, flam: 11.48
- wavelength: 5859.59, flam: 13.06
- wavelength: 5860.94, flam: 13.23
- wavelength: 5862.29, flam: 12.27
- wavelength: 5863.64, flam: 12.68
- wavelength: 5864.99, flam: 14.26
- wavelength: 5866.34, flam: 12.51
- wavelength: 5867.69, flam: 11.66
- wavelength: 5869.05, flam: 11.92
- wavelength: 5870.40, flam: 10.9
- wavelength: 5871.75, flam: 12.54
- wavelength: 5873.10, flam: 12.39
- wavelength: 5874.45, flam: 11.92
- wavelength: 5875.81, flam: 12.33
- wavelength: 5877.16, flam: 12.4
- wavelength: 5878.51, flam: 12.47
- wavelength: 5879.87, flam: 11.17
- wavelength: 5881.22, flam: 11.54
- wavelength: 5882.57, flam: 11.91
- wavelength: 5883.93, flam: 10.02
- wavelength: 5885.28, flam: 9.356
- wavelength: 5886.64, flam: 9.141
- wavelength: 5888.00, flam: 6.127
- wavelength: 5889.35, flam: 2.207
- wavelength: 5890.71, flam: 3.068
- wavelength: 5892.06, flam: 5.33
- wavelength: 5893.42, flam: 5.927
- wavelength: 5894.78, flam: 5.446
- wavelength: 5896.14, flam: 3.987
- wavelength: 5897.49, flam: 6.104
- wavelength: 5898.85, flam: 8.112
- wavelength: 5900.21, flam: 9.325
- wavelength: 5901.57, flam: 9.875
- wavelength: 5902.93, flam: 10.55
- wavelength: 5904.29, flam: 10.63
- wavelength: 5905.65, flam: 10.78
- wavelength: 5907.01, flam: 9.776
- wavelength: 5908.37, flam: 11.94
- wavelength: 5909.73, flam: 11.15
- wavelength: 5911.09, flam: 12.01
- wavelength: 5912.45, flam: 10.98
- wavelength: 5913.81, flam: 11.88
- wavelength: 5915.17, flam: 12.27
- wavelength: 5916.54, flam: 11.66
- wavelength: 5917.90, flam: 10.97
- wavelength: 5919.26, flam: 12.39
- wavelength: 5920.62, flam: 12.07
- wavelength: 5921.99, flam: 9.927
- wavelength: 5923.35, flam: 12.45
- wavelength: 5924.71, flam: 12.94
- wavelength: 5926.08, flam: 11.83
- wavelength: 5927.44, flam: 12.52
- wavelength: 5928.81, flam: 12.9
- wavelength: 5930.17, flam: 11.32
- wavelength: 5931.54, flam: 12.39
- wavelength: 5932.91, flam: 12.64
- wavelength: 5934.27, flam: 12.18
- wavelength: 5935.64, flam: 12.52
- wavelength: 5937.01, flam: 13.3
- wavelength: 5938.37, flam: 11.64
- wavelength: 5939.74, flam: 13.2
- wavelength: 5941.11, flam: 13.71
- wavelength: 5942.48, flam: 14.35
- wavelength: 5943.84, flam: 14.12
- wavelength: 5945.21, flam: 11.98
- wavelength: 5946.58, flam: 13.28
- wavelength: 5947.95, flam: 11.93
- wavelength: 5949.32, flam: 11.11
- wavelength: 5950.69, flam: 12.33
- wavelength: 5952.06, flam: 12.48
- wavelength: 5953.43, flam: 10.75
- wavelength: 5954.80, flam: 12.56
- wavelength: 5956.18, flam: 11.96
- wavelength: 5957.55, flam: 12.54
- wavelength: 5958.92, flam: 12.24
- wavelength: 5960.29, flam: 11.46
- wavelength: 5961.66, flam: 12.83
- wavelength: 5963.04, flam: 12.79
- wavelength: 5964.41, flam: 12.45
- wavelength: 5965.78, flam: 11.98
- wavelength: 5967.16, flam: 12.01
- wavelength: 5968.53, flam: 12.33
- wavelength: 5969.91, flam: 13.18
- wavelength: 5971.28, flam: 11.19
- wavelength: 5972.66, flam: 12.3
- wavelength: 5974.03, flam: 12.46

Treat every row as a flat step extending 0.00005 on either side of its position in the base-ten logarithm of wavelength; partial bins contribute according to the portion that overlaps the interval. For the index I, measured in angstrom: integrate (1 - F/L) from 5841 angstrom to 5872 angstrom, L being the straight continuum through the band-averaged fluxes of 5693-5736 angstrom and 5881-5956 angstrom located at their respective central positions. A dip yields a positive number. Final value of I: -4.1 angstrom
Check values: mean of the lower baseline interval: 13.5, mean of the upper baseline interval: 10.7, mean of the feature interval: 13.1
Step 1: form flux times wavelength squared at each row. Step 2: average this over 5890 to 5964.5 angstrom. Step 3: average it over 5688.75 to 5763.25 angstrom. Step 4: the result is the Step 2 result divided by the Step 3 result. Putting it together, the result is 0.9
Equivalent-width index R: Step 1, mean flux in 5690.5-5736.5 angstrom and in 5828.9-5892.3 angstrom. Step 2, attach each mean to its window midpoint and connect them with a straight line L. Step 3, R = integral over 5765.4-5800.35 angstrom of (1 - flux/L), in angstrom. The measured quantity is -3.50 angstrom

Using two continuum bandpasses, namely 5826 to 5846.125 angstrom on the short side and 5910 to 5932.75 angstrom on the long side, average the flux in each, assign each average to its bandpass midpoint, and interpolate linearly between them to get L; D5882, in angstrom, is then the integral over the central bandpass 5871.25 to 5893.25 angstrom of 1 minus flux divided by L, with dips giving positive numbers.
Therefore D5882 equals 5.9 angstrom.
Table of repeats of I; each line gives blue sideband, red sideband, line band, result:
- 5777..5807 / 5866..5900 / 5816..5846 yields -4.7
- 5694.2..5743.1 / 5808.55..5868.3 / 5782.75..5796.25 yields -0.4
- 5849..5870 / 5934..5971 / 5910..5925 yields 1.0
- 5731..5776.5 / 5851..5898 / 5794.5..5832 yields -4.8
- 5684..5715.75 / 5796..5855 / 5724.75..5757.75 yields -3.7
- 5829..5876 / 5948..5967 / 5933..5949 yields -0.8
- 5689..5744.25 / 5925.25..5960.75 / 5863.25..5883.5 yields 1.1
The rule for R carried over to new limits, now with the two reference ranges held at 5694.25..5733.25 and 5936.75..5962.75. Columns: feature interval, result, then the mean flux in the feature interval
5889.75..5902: 6.29 angstrom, 6.19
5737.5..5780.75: -4.43 angstrom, 14.6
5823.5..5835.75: -0.99 angstrom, 14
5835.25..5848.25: -1.36 angstrom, 14.3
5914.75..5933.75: 0.89 angstrom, 12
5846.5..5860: -0.06 angstrom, 13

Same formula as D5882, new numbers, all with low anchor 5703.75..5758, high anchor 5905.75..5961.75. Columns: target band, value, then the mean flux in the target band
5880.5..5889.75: 2.82 angstrom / 8.82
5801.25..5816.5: -0.87 angstrom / 14.3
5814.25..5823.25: -0.02 angstrom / 13.4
